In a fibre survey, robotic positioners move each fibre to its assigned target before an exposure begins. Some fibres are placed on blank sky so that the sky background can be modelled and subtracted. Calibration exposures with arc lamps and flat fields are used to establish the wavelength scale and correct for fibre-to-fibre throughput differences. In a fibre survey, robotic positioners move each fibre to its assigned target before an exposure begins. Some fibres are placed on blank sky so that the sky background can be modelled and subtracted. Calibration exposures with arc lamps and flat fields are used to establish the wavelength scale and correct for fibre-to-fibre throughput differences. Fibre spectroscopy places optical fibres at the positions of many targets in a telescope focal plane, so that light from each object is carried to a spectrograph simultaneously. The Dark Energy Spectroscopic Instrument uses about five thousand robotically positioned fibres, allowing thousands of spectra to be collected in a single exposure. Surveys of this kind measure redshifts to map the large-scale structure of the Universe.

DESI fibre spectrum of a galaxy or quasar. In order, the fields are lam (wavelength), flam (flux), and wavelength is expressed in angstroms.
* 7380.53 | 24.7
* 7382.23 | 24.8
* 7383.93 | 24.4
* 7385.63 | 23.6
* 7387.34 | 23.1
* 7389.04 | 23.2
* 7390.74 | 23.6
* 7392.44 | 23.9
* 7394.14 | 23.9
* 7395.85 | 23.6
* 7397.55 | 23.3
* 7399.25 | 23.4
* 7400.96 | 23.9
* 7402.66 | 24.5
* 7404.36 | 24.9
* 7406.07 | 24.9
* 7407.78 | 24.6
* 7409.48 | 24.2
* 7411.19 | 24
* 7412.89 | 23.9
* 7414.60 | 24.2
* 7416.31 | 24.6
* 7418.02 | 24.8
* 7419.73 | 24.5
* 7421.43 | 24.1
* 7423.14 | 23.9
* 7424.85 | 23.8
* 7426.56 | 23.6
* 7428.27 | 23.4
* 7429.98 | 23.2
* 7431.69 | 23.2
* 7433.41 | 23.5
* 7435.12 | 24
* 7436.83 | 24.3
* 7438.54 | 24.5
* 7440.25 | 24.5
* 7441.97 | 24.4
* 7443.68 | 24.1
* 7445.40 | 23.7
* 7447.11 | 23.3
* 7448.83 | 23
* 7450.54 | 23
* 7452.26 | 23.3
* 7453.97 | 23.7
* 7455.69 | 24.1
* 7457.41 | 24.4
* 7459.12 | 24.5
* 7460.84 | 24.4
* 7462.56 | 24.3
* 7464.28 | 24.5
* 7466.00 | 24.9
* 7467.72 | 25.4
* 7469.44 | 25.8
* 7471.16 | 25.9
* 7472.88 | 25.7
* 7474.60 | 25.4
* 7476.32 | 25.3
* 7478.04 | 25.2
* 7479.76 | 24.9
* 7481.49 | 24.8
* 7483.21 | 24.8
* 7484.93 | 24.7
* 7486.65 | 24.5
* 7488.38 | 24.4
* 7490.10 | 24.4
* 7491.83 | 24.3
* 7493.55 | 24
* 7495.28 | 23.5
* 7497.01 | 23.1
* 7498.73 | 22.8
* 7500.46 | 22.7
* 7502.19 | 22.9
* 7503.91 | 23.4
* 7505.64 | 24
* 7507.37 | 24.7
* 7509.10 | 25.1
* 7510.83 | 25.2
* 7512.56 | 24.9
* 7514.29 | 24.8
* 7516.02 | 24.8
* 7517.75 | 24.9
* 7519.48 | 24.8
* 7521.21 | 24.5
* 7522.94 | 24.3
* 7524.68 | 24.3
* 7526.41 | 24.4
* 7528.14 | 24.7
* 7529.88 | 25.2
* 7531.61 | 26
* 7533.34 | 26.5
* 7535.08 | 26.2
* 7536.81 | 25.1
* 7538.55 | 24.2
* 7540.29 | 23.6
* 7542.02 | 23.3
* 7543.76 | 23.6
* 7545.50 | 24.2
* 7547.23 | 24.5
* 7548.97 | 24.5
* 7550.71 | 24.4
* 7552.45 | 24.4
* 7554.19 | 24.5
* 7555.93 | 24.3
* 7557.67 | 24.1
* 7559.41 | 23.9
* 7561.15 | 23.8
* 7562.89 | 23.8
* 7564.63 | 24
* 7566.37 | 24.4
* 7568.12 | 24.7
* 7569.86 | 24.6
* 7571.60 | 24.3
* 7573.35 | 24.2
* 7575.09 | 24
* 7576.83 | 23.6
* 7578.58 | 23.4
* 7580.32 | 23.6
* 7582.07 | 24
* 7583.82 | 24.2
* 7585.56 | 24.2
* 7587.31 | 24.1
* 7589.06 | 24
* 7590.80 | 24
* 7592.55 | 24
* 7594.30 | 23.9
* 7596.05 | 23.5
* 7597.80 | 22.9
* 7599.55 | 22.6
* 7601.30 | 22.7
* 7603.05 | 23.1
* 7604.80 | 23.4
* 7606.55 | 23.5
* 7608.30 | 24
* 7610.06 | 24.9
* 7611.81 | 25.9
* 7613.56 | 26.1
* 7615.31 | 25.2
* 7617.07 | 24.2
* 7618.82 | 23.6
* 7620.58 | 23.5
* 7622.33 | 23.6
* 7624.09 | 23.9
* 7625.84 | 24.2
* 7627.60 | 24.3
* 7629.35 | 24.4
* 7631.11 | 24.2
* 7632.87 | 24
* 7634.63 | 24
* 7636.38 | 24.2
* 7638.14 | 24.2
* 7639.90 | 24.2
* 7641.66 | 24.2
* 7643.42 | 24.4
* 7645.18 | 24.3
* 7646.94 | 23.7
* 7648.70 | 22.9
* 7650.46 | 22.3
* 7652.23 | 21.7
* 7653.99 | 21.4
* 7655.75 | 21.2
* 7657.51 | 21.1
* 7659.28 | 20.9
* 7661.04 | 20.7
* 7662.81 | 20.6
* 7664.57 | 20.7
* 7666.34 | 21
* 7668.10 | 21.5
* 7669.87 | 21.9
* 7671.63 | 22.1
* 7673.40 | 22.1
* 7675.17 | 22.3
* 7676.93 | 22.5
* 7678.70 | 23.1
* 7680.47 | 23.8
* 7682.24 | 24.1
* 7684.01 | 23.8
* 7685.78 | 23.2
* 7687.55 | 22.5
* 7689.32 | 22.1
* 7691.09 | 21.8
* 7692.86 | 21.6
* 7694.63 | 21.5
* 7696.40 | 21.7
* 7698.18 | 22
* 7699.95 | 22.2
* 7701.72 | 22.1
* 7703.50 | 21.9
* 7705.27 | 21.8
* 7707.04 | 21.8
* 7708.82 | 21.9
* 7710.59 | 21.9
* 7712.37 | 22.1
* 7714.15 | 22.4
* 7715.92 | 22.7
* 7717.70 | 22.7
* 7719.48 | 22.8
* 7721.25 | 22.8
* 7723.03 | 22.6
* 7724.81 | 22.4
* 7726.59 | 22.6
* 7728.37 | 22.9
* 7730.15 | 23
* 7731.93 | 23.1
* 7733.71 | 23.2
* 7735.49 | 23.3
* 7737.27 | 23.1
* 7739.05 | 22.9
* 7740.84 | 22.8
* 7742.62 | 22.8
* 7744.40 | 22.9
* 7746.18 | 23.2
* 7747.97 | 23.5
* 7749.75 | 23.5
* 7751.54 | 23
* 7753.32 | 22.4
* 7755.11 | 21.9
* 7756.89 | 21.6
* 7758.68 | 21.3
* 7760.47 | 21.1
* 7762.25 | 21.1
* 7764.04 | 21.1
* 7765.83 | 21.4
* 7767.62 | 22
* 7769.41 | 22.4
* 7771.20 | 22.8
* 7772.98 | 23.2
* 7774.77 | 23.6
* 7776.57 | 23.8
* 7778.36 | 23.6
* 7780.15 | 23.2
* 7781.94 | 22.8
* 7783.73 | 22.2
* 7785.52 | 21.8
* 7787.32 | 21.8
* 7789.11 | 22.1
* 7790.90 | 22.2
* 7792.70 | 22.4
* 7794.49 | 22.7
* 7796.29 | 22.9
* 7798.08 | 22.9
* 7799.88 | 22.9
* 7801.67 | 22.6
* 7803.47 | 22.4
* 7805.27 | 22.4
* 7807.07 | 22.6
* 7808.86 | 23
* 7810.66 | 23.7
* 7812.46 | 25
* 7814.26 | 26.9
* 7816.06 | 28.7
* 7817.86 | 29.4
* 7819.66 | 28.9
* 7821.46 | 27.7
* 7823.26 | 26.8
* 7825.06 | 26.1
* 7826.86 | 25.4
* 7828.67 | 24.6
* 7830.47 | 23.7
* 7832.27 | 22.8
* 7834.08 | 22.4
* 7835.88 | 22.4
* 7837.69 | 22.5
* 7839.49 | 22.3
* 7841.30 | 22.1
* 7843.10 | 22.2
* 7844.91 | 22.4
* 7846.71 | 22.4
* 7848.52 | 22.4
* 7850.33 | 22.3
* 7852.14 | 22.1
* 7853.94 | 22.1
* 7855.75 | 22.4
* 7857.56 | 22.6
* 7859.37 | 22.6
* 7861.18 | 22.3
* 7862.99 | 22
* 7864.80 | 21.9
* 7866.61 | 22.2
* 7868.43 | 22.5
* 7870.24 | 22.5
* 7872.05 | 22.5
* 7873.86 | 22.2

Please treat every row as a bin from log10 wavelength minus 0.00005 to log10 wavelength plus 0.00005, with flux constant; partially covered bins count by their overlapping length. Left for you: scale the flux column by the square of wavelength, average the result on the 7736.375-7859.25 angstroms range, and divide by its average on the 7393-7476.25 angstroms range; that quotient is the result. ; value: 1.05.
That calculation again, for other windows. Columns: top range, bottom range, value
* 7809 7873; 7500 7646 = 1.05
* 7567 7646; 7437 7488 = 1.02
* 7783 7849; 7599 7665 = 1.06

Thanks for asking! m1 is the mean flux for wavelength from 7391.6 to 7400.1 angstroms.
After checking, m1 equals 23.6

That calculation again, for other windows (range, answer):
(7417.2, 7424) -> 24.3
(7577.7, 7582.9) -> 23.6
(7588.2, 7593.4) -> 24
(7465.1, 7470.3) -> 25.4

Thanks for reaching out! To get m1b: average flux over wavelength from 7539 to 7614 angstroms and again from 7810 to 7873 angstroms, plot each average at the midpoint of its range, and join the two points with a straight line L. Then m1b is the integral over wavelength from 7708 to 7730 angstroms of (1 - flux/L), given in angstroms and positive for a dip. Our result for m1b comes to 1.3 angstroms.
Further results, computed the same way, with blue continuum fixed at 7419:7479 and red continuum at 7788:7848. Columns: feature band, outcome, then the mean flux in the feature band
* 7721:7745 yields 1.1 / 22.9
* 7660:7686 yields 2.0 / 22.2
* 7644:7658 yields 1.0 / 22.4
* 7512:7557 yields -0.9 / 24.6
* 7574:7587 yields 0.1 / 23.9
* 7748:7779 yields 2.1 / 22.4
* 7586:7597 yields 0.1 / 23.9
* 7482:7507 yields 0.4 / 23.9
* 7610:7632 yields -0.3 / 24.4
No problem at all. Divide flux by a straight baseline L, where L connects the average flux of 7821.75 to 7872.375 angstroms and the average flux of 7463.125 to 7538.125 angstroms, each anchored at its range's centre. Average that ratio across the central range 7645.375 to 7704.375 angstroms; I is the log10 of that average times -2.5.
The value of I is 0.08 mag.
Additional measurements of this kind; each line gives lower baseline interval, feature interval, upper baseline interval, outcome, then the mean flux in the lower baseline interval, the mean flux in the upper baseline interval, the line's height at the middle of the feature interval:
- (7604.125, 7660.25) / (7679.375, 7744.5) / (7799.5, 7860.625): 0.055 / 23.7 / 23.8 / 23.7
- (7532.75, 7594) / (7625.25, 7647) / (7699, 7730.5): -0.040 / 24.2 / 22.4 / 23.3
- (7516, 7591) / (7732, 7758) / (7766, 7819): 0.033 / 24.4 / 23.4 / 23.6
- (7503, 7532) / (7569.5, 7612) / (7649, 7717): -0.015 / 24.7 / 22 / 23.5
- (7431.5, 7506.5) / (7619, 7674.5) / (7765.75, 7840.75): 0.052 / 24.2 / 23.7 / 24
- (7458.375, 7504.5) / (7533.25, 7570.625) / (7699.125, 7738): -0.021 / 24.5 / 22.5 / 23.9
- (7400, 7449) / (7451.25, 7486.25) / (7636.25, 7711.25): -0.046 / 24.1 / 22.3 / 23.8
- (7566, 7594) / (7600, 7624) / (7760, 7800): -0.013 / 24.1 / 22.4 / 23.8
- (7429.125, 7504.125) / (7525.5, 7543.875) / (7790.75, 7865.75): -0.034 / 24.2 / 23.6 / 24.1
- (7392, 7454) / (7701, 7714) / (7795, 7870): 0.083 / 23.9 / 23.6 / 23.7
